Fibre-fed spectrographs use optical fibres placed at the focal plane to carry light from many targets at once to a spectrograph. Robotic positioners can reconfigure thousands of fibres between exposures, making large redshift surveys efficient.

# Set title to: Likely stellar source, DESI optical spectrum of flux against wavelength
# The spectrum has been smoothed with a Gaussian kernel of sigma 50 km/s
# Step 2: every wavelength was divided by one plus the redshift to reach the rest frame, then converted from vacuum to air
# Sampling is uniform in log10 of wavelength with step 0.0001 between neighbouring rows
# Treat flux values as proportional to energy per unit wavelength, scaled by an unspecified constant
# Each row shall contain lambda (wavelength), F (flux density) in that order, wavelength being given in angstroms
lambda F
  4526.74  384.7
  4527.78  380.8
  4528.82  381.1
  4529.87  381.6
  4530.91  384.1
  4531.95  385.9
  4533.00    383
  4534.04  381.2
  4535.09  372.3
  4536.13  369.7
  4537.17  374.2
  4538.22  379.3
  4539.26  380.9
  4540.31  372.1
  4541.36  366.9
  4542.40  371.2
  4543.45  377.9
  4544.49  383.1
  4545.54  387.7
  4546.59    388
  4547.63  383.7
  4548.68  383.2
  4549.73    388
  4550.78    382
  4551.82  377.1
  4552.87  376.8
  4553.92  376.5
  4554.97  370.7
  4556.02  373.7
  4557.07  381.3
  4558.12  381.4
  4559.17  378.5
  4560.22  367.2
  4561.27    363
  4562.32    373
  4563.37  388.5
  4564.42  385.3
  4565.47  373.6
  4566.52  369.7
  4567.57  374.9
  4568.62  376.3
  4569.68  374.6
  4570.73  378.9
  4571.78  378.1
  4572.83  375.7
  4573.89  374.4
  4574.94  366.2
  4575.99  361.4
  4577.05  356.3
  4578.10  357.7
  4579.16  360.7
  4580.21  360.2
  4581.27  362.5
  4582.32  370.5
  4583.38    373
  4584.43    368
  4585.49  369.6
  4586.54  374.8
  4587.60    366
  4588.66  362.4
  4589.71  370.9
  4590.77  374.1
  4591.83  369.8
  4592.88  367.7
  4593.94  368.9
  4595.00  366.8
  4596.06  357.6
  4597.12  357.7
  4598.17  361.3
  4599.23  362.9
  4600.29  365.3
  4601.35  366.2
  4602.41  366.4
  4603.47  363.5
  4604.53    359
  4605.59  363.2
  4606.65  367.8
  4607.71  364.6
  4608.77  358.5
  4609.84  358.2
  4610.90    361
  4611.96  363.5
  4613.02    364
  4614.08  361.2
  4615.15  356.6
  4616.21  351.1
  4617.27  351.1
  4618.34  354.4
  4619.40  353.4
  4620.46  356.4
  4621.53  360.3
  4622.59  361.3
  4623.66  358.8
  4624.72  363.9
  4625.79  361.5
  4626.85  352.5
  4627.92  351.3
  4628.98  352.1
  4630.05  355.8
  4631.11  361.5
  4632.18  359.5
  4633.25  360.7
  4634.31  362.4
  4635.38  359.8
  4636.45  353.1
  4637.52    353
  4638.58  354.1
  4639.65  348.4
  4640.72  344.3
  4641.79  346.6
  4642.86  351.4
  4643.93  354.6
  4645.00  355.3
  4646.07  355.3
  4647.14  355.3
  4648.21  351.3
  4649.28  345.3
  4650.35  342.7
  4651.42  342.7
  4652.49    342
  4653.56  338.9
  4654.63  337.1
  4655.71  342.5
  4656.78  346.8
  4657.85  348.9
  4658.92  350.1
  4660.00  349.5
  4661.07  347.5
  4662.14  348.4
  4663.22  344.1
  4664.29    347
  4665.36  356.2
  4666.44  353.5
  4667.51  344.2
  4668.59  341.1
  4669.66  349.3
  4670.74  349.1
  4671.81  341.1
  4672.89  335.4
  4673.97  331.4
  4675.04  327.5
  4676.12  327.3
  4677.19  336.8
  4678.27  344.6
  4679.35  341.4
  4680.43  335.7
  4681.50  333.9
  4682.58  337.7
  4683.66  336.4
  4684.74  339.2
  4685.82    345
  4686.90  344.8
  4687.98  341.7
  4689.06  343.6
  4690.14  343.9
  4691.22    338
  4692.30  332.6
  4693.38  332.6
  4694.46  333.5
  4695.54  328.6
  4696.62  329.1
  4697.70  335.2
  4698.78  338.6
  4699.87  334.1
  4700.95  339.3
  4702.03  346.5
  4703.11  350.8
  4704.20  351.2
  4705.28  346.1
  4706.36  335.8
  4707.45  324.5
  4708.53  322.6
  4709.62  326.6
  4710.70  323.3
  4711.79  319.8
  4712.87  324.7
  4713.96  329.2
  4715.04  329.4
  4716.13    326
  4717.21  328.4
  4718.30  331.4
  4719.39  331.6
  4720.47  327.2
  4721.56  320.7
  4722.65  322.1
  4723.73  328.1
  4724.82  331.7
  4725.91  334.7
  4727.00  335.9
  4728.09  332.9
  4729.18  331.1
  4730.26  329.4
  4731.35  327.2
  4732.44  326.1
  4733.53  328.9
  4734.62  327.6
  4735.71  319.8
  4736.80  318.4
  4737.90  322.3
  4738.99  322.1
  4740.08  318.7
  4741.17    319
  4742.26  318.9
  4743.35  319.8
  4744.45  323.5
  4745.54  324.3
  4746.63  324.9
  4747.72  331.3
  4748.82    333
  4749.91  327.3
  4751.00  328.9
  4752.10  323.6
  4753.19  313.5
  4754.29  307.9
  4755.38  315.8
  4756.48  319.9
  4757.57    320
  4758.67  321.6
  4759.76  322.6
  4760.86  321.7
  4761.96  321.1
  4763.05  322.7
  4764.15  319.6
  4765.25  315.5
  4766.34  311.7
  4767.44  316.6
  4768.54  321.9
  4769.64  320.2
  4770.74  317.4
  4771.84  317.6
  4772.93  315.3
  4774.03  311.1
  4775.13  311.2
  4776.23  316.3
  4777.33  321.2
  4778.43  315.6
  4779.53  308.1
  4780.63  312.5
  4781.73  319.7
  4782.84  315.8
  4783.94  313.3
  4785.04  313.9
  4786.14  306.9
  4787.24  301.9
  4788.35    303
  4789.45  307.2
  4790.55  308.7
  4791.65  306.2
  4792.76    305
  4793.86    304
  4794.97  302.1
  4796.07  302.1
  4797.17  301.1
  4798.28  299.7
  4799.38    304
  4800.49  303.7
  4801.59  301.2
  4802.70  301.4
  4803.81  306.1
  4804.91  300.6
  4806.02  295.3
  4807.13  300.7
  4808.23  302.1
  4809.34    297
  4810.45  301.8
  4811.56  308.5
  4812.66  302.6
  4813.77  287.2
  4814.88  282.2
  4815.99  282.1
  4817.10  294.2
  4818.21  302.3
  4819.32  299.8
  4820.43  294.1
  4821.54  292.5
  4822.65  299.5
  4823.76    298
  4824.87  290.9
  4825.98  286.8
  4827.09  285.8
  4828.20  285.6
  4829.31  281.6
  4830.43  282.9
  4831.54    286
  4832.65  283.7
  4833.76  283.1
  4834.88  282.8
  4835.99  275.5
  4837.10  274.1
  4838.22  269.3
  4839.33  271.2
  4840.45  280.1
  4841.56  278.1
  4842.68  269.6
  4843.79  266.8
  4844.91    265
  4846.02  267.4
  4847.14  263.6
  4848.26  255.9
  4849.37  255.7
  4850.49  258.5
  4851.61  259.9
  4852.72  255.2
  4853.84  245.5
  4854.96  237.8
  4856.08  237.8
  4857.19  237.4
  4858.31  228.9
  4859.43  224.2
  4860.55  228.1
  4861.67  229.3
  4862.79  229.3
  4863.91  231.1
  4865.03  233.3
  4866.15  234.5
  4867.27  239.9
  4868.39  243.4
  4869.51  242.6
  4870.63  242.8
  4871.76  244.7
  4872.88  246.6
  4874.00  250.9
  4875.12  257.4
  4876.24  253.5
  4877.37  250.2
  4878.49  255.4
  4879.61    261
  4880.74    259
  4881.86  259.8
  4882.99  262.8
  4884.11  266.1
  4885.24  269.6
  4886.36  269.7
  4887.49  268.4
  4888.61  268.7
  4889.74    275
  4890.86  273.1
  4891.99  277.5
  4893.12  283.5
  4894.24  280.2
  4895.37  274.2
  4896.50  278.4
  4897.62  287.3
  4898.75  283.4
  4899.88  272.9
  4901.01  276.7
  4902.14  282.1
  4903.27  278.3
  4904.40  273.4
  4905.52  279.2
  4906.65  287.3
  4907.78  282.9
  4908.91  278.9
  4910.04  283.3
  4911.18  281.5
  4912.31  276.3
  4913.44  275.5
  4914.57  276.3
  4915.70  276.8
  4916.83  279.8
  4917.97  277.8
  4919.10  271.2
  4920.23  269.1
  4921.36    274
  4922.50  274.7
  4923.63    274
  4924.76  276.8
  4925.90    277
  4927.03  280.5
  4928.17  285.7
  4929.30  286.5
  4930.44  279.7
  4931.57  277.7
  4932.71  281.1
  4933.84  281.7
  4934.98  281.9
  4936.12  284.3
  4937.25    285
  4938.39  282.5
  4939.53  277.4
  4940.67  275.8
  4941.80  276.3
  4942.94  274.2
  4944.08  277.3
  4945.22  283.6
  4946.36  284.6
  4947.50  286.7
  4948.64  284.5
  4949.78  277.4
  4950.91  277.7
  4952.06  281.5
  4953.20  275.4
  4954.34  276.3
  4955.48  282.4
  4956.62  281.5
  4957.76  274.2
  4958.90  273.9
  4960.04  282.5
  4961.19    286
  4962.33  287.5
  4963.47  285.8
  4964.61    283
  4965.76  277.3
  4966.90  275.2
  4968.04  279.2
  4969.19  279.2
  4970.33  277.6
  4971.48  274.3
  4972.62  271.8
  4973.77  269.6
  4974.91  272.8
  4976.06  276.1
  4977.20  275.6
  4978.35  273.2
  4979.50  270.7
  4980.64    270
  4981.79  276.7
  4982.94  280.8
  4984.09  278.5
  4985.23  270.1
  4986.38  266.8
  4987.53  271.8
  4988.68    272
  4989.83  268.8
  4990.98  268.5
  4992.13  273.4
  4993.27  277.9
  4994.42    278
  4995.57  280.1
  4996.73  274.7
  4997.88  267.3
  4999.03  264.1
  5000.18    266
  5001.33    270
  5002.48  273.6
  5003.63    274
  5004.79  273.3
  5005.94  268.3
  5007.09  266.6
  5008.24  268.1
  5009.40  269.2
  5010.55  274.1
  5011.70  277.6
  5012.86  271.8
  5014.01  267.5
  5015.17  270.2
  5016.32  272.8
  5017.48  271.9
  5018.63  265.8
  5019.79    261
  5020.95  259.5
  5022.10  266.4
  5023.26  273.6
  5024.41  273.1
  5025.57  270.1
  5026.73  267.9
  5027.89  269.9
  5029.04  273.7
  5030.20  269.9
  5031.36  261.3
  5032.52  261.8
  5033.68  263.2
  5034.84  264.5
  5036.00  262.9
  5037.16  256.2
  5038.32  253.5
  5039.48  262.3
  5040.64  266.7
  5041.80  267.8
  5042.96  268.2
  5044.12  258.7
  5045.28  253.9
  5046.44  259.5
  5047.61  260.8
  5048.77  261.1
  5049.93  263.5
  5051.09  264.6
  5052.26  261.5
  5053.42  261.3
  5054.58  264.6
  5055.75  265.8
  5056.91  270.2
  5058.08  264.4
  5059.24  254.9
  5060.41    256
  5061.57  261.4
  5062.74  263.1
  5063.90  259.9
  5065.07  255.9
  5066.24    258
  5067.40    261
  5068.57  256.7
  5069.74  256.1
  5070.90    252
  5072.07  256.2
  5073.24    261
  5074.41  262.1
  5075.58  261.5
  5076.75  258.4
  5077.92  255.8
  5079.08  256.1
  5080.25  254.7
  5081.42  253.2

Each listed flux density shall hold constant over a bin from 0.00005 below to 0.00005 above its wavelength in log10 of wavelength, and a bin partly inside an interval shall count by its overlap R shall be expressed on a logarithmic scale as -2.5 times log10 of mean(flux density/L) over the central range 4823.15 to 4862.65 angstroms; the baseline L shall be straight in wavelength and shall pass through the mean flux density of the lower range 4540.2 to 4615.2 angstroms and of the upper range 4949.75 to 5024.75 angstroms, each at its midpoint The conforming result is 0.16 mag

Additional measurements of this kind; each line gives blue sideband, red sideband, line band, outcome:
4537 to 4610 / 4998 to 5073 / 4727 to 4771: 0.028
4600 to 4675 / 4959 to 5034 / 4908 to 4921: 0.053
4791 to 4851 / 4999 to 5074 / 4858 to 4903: 0.097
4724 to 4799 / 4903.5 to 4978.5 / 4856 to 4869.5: 0.258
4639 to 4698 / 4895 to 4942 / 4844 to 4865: 0.203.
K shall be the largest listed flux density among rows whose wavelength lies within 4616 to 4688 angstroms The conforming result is 363.9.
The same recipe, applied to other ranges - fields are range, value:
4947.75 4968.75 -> 287.5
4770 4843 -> 321.2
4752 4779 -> 323.6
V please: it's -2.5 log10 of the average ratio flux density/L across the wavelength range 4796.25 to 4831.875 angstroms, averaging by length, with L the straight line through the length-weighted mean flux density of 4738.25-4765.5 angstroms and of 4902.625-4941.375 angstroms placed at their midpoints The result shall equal 0.04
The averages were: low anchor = 322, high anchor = 279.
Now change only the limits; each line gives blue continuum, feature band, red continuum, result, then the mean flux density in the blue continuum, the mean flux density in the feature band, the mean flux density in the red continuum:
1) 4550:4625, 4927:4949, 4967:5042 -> 0.02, 367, 281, 270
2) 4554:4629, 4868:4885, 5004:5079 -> 0.19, 366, 253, 264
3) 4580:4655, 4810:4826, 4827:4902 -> -0.06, 359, 295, 261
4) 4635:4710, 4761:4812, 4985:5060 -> 0.03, 343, 309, 267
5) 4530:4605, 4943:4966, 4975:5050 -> 0.01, 373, 281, 269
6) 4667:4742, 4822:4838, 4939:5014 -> 0.08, 333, 285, 275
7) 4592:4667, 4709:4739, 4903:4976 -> 0.02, 355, 327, 279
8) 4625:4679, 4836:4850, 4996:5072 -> 0.15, 348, 268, 265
